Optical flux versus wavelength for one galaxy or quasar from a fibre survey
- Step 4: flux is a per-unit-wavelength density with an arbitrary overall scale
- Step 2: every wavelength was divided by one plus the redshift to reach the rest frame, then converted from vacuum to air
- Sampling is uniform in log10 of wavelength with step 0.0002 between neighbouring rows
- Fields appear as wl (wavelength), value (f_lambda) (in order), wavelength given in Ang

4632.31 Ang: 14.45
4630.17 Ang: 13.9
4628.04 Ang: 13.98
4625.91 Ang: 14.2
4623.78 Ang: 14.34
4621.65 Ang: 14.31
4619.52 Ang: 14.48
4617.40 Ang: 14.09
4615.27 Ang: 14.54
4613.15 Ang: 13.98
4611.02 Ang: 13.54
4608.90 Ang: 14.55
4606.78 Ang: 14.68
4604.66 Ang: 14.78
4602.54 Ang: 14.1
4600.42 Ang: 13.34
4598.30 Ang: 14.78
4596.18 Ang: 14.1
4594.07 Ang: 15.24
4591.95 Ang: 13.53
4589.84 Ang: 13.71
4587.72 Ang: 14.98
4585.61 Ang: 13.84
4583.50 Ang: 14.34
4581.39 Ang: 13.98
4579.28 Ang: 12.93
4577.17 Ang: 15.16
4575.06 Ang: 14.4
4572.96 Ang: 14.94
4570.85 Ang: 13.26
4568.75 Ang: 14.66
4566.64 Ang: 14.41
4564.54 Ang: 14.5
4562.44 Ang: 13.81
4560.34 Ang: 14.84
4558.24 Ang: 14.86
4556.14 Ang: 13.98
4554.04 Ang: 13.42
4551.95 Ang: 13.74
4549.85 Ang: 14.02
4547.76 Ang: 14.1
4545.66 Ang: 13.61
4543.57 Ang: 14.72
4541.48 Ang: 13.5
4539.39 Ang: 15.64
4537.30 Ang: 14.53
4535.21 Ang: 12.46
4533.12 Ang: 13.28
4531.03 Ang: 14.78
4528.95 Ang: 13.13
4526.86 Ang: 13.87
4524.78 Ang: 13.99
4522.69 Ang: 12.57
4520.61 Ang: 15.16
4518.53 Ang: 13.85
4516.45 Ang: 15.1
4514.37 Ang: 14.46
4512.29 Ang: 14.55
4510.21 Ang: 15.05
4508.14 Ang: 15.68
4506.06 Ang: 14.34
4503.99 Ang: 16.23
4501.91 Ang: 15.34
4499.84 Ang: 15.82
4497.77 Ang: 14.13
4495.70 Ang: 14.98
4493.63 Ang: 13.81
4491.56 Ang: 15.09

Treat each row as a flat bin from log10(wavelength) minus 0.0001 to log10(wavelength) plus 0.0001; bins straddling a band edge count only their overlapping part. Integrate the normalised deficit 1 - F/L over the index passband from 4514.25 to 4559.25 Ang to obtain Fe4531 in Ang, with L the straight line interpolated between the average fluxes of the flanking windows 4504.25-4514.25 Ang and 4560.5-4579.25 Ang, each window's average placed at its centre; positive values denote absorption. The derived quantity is 2.0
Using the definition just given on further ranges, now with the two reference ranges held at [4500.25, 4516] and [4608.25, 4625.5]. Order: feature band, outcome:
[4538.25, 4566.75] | 1.0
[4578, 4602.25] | 0.6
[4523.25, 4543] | 1.3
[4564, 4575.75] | 0.2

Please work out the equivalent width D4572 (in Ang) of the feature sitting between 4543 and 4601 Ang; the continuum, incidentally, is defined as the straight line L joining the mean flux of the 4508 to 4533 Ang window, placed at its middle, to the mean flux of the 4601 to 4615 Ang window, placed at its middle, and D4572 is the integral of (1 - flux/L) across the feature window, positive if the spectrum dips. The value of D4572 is 0.3 Ang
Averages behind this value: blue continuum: 14.3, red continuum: 14.3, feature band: 14.2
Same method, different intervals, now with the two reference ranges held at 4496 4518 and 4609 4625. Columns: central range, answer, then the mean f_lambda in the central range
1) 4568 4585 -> 0.4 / 14.2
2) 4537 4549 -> 0.4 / 14.3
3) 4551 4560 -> 0.4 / 14.1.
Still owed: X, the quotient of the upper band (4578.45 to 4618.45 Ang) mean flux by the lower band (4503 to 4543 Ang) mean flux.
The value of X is 0.99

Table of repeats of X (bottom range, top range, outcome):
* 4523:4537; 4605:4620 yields 1.05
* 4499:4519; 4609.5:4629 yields 0.94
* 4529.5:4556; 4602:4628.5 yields 1.02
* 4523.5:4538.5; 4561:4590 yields 1.04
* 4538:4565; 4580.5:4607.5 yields 1.00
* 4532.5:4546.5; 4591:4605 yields 1.02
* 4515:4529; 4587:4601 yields 1.02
